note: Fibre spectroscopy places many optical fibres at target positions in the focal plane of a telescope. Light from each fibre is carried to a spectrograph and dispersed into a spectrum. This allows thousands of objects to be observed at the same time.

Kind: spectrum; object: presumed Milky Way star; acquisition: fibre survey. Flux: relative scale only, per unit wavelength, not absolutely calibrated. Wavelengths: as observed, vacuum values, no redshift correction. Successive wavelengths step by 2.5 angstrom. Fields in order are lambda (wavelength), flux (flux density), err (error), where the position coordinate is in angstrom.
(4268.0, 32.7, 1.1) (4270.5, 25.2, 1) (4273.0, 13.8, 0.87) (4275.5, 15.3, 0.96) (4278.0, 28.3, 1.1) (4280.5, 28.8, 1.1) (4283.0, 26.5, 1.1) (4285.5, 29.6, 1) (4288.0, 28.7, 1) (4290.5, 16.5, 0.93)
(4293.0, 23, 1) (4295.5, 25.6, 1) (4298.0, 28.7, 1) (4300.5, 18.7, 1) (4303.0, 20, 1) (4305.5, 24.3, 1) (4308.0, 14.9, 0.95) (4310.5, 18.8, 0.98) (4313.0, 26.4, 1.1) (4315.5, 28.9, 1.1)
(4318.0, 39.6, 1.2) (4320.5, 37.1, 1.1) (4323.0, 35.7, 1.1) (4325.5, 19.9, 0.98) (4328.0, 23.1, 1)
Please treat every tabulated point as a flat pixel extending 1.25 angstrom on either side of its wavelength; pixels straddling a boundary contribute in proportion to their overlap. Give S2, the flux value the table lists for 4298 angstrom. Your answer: 28.7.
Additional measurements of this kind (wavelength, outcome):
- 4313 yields 26.4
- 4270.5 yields 25.2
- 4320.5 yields 37.1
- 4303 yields 20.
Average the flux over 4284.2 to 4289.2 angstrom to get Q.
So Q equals 29.1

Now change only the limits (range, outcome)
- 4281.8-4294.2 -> 24.9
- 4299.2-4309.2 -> 19.5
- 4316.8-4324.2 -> 37.5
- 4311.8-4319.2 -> 31.6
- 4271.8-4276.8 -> 14.7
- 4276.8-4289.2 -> 28.4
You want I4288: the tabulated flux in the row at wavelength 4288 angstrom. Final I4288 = 28.7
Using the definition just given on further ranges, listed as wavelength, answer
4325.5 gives 19.9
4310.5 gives 18.8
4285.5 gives 29.6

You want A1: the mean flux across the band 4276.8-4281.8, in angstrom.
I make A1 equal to 28.5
